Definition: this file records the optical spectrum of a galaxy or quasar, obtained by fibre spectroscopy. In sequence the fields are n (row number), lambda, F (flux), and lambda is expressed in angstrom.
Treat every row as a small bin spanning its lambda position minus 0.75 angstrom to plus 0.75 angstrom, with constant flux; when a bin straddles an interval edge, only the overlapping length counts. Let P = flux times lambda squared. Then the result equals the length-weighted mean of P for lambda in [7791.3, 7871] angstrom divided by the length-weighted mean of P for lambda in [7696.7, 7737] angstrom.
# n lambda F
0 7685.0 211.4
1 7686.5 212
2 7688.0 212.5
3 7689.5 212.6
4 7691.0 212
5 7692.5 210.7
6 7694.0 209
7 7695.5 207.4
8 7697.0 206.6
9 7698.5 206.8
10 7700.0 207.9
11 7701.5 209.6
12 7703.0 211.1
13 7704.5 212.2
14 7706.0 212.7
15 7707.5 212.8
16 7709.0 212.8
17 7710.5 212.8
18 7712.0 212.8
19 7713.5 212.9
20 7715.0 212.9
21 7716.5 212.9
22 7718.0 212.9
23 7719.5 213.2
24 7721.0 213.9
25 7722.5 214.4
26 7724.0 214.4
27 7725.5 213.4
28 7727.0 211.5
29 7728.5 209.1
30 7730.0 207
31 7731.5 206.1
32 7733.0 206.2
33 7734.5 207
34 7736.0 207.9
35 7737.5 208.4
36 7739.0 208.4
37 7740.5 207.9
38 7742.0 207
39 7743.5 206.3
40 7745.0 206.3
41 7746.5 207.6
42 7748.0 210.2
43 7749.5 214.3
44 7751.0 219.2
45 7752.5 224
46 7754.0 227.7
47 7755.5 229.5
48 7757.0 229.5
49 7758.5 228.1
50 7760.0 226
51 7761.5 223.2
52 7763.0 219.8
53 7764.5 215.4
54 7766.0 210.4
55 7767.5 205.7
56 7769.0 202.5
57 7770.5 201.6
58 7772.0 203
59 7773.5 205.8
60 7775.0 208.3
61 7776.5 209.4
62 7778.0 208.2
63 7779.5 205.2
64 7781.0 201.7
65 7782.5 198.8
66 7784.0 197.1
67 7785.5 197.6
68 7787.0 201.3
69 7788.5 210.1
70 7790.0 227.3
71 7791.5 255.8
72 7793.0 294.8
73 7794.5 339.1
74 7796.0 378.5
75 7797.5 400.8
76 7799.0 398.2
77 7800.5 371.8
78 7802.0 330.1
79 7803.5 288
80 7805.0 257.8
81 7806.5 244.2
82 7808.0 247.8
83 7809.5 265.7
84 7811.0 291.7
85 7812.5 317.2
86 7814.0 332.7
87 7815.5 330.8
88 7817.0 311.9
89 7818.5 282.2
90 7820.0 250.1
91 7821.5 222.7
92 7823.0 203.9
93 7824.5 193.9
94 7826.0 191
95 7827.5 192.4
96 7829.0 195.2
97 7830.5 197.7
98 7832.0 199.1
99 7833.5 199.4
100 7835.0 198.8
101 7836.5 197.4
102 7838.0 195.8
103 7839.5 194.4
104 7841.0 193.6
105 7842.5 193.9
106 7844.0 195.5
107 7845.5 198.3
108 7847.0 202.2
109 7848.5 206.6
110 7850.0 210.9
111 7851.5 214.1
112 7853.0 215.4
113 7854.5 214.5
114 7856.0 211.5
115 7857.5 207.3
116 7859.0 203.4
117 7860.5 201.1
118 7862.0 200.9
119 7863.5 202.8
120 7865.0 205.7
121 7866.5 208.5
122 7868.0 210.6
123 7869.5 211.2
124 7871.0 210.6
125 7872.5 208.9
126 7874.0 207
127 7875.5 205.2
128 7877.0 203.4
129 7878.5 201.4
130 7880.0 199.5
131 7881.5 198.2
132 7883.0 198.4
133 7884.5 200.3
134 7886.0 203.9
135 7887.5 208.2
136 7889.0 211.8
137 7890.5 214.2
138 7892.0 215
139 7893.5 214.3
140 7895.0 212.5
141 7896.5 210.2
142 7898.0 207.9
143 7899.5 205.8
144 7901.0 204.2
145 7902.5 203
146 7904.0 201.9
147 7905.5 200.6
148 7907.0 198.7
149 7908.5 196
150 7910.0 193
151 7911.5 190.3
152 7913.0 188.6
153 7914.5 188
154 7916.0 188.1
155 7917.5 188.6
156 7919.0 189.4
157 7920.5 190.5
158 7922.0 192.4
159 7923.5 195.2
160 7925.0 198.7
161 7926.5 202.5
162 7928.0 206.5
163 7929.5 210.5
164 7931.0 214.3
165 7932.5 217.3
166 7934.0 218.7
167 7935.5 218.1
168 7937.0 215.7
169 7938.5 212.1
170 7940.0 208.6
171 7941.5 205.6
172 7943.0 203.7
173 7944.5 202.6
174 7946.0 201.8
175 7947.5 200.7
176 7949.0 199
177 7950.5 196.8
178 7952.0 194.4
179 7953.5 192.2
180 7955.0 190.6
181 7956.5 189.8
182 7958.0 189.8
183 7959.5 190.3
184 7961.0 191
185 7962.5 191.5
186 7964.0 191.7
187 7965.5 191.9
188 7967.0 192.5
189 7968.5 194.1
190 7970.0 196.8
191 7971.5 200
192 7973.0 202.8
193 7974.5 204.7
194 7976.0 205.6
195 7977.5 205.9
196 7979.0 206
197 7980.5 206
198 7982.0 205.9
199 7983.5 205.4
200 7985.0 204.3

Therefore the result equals 1.18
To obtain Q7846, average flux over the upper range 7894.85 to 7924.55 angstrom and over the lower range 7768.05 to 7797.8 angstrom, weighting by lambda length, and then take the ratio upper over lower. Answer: 0.8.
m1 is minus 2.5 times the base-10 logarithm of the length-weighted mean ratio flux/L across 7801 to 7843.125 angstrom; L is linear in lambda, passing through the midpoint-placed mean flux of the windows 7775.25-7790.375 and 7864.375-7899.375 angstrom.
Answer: -0.17 mag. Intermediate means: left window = 205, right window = 207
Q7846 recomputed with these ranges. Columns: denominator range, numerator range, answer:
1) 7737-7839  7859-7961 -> 0.85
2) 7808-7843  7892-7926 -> 0.85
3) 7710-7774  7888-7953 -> 0.95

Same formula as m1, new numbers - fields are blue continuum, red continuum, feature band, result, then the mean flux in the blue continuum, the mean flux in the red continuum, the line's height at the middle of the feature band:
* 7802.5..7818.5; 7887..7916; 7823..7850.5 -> 0.314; 289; 203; 264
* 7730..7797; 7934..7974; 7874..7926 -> 0.025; 221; 199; 205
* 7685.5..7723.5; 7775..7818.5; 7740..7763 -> 0.121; 212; 274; 244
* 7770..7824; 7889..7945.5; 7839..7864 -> 0.159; 264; 203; 236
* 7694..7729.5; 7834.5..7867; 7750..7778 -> -0.038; 212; 203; 208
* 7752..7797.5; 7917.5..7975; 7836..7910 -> 0.039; 229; 200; 212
